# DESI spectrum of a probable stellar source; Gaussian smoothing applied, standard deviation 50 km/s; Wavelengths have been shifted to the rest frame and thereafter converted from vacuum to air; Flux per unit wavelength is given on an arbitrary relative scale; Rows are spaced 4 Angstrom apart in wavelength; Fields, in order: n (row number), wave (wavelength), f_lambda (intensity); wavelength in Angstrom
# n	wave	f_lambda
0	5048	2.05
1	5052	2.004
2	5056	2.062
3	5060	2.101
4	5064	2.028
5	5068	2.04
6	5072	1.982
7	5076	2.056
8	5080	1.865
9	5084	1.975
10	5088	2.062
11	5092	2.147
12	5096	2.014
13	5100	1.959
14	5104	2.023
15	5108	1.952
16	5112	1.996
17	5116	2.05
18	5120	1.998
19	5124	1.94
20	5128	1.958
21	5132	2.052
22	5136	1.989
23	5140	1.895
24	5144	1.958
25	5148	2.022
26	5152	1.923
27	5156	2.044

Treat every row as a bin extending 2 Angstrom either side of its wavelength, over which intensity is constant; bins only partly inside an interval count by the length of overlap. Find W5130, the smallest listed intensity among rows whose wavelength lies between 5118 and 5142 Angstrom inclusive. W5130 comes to 1.895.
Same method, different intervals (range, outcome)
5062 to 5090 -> 1.865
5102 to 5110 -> 1.952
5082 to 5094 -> 1.975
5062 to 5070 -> 2.028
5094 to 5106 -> 1.959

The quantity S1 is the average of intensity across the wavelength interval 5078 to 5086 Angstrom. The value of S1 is 1.92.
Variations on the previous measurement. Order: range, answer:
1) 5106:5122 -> 2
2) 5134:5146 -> 1.95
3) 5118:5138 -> 1.99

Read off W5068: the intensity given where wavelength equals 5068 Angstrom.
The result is 2.04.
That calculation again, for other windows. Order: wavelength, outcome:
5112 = 1.996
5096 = 2.014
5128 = 1.958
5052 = 2.004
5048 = 2.05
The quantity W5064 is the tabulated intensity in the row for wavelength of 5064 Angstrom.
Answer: 2.028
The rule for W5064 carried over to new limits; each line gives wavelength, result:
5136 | 1.989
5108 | 1.952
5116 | 2.05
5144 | 1.958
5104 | 2.023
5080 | 1.865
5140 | 1.895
